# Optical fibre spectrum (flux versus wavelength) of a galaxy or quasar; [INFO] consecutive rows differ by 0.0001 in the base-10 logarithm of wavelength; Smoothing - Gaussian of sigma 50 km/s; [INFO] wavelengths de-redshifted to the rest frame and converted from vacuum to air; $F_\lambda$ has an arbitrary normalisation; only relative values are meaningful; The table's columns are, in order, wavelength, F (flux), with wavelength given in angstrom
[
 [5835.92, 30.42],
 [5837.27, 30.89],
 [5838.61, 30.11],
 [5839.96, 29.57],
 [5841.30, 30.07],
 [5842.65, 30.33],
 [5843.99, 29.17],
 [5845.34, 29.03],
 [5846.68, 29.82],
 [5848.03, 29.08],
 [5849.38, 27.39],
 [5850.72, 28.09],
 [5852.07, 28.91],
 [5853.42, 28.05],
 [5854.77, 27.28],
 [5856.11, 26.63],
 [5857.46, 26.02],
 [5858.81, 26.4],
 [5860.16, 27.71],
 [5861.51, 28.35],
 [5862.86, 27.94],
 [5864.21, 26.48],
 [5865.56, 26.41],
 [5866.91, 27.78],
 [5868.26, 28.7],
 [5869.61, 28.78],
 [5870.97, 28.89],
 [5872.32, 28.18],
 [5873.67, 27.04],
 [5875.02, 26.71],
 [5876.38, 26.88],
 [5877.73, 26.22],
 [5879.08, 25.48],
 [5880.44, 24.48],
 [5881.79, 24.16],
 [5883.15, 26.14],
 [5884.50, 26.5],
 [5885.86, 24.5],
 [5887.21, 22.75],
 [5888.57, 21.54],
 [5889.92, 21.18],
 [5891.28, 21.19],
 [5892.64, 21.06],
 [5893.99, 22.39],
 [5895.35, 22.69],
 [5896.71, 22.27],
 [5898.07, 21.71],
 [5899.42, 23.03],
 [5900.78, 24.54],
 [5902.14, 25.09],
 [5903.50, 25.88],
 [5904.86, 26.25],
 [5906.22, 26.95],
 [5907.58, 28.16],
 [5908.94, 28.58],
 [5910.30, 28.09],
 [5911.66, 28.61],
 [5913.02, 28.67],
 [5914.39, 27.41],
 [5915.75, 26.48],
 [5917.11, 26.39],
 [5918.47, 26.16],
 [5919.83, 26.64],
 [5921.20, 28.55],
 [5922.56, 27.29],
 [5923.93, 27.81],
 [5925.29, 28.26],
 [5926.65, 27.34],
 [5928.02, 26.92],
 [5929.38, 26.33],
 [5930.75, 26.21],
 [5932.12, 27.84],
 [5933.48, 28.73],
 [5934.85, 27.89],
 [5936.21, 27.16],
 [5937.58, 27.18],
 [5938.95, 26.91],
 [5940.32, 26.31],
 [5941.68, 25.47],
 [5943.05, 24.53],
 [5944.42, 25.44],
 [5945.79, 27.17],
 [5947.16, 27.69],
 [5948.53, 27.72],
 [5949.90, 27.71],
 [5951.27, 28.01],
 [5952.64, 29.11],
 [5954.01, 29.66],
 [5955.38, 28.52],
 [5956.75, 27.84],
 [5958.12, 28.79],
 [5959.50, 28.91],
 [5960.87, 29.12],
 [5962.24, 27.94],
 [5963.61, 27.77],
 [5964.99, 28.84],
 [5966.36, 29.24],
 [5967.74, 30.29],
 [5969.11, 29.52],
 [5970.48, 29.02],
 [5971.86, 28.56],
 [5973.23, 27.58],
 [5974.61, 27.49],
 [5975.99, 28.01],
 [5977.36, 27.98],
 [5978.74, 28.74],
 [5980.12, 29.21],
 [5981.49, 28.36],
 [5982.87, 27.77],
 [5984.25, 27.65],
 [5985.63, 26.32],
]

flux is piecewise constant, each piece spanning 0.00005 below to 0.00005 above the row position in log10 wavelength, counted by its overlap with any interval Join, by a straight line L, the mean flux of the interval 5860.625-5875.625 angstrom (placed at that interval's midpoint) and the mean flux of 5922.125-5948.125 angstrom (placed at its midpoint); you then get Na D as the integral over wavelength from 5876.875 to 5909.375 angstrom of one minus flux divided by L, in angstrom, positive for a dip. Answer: 3.8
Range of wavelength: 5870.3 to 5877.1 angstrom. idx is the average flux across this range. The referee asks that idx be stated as 27.5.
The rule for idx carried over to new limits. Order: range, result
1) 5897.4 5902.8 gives 23.6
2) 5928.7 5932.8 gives 26.8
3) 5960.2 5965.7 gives 28.4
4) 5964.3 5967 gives 29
